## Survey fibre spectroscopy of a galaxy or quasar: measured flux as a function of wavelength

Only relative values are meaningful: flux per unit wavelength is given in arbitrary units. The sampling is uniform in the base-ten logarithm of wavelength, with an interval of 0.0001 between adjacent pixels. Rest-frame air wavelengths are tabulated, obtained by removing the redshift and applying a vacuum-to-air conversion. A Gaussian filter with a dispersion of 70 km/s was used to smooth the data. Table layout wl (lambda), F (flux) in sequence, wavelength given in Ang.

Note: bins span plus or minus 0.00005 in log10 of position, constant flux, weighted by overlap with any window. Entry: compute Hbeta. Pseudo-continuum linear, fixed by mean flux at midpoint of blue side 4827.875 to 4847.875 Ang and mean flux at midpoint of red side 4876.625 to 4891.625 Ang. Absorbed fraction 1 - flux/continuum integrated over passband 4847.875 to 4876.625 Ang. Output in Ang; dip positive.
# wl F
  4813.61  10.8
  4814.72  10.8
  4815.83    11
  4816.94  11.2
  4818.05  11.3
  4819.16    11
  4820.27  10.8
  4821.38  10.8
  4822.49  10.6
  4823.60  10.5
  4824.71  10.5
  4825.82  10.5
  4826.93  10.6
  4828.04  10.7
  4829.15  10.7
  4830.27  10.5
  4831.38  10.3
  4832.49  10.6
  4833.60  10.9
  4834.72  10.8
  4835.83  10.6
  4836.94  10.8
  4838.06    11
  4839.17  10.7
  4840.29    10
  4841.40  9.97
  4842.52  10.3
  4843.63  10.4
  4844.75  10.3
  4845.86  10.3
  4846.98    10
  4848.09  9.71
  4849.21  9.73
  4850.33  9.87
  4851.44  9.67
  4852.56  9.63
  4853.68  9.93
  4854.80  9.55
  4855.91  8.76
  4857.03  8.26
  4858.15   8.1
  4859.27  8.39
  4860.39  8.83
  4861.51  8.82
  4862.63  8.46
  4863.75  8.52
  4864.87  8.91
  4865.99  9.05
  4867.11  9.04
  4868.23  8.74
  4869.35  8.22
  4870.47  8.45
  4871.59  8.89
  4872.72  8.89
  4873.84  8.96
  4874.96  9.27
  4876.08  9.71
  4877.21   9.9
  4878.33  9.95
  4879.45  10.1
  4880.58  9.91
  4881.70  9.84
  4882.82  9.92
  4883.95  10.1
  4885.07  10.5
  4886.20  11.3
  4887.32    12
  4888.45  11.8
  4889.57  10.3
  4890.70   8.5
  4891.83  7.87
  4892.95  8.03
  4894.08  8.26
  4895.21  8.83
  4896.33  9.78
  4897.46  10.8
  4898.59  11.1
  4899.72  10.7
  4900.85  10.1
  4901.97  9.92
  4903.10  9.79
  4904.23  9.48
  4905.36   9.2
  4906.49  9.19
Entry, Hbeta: 3.8 Ang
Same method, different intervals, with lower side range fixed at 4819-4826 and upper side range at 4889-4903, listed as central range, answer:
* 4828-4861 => 1.19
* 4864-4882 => 1.21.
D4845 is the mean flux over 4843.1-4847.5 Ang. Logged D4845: 10.2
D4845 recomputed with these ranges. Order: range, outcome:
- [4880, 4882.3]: 9.88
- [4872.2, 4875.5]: 9.05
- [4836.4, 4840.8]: 10.6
